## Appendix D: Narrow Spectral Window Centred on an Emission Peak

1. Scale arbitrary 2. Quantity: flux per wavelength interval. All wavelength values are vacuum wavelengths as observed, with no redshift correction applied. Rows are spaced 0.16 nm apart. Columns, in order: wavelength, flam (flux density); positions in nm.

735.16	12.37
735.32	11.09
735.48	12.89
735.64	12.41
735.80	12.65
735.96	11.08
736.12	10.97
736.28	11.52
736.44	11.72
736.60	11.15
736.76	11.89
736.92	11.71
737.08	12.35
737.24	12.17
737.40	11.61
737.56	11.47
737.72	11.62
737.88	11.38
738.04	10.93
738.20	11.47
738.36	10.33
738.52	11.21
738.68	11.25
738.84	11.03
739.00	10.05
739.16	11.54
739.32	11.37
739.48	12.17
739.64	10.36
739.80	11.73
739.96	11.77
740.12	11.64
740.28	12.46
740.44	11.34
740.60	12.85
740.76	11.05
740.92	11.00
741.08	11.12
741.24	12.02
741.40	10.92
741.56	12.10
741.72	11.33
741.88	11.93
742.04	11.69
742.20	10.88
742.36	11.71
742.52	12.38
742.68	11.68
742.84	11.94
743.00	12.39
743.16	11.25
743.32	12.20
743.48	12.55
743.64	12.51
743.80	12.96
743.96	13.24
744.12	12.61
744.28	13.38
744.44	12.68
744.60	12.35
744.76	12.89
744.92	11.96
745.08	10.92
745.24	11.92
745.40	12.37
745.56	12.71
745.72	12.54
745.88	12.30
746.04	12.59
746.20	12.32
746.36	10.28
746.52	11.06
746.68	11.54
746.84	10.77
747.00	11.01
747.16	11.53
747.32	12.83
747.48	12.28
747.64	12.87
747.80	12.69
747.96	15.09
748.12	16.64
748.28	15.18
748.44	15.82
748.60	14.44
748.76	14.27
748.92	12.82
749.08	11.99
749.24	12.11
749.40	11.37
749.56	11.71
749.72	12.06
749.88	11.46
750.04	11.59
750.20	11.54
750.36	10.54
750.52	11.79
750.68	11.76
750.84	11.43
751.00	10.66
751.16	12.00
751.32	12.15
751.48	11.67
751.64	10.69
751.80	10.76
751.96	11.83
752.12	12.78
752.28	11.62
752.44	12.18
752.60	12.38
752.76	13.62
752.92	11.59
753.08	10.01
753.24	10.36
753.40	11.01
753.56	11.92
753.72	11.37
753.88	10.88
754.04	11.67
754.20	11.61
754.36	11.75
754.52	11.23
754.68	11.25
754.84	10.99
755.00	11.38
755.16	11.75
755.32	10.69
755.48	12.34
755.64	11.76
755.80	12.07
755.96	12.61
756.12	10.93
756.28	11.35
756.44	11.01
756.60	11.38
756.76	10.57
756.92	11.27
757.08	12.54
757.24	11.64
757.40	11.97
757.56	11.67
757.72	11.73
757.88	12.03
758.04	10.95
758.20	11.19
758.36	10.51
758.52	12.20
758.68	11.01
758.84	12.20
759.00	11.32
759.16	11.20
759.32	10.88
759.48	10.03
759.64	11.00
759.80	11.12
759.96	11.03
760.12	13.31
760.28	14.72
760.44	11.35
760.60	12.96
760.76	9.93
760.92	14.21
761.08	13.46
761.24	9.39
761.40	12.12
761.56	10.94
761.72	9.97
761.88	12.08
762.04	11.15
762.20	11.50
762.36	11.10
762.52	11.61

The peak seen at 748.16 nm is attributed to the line [N II]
